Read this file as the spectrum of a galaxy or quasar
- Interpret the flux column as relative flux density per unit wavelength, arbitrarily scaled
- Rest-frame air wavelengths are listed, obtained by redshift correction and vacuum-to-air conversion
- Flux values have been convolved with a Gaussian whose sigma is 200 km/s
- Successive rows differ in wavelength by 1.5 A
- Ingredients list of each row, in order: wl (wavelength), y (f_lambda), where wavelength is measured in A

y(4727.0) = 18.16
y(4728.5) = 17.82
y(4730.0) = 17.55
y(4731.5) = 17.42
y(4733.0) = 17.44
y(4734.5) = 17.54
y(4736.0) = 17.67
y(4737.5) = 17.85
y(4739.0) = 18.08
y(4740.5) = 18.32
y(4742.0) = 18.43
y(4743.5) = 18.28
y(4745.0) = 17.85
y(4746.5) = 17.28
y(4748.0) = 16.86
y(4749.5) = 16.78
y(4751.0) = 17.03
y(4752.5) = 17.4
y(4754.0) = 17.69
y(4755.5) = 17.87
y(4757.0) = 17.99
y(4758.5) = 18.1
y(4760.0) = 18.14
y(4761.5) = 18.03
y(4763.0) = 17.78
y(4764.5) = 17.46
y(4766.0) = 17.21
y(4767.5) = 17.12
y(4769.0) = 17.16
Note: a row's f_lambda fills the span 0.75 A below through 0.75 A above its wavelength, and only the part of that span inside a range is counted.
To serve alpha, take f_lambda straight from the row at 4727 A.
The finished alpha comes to 18.16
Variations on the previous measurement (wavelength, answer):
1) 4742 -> 18.43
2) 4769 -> 17.16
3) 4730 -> 17.55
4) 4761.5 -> 18.03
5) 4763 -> 17.78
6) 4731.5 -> 17.42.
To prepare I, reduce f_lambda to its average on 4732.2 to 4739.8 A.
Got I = 17.7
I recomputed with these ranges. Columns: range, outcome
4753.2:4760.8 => 18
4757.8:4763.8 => 18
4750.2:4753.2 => 17.2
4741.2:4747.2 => 18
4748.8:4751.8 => 16.9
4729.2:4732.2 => 17.5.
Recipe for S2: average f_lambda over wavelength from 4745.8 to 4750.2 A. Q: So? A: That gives 17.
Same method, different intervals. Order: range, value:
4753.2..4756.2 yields 17.8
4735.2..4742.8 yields 18.1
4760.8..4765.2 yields 17.8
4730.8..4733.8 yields 17.4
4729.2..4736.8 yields 17.5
